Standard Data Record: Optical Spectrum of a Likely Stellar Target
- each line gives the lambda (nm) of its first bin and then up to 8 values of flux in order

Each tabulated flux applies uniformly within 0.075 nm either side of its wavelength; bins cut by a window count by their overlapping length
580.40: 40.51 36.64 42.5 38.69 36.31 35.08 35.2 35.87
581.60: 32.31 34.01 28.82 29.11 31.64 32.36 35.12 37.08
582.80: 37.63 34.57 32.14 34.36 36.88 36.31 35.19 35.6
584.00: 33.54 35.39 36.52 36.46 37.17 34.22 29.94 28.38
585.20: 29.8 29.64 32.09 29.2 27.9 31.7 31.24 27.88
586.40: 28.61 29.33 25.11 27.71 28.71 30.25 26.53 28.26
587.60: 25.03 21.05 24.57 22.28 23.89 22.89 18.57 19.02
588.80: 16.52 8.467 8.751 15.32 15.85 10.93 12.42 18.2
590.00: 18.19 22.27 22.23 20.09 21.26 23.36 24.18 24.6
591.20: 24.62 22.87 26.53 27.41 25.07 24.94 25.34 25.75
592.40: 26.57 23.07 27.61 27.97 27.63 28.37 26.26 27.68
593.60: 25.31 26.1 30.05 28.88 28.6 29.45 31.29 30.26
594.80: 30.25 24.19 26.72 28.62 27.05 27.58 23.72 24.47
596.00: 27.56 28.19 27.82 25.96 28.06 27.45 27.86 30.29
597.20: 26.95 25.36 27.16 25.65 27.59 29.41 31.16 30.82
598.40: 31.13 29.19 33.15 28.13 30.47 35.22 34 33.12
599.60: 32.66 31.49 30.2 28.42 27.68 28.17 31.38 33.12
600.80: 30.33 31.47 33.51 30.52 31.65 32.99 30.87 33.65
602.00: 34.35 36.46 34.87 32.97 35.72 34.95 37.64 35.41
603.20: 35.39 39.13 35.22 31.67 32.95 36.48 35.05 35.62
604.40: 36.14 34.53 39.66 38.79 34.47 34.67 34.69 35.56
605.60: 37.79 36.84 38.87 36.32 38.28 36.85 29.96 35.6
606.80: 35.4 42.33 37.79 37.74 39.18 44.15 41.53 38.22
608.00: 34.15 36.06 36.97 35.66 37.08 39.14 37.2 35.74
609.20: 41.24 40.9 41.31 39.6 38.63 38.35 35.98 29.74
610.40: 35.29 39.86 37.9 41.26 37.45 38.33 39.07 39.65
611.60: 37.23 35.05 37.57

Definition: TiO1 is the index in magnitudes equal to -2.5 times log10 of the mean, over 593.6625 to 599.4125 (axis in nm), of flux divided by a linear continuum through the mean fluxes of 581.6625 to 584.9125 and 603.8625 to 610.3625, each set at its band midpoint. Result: 0.25 mag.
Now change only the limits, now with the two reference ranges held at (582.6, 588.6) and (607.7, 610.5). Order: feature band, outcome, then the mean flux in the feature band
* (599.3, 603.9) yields 0.07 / 33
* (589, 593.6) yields 0.39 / 22.5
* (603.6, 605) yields 0.01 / 35.7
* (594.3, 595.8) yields 0.19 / 27.8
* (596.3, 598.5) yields 0.20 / 28.2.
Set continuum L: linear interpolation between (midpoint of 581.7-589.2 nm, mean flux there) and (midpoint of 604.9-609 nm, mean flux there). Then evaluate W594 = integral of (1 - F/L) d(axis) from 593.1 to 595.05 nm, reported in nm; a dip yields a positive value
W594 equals 0.25 nm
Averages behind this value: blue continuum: 29.1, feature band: 28.2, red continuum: 37.1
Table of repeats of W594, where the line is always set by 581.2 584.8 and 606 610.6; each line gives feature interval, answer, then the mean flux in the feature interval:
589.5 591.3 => 0.765 nm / 20.4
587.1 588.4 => 0.377 nm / 24.9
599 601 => 0.289 nm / 31.3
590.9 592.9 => 0.568 nm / 25.5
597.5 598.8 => 0.242 nm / 29.6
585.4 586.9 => 0.248 nm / 29.1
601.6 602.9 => 0.087 nm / 34.4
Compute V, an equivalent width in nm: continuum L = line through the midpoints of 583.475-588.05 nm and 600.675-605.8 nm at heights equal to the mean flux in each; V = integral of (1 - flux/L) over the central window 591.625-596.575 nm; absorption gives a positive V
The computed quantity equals 0.81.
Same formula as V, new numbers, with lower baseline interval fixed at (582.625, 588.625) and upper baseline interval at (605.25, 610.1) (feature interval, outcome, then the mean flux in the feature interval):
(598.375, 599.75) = 0.12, 31.9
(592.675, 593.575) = 0.15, 27.5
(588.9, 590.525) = 0.81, 15.8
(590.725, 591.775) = 0.24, 24.9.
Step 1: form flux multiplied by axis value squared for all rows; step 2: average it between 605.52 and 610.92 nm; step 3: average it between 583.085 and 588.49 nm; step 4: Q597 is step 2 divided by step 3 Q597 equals 1.36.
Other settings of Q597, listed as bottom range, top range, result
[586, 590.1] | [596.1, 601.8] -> 1.43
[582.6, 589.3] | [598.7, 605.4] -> 1.24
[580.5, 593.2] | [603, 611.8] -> 1.44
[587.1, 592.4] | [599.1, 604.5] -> 1.62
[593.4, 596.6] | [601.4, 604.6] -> 1.29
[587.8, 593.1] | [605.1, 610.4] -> 1.85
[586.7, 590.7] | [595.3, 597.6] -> 1.36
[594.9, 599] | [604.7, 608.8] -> 1.38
